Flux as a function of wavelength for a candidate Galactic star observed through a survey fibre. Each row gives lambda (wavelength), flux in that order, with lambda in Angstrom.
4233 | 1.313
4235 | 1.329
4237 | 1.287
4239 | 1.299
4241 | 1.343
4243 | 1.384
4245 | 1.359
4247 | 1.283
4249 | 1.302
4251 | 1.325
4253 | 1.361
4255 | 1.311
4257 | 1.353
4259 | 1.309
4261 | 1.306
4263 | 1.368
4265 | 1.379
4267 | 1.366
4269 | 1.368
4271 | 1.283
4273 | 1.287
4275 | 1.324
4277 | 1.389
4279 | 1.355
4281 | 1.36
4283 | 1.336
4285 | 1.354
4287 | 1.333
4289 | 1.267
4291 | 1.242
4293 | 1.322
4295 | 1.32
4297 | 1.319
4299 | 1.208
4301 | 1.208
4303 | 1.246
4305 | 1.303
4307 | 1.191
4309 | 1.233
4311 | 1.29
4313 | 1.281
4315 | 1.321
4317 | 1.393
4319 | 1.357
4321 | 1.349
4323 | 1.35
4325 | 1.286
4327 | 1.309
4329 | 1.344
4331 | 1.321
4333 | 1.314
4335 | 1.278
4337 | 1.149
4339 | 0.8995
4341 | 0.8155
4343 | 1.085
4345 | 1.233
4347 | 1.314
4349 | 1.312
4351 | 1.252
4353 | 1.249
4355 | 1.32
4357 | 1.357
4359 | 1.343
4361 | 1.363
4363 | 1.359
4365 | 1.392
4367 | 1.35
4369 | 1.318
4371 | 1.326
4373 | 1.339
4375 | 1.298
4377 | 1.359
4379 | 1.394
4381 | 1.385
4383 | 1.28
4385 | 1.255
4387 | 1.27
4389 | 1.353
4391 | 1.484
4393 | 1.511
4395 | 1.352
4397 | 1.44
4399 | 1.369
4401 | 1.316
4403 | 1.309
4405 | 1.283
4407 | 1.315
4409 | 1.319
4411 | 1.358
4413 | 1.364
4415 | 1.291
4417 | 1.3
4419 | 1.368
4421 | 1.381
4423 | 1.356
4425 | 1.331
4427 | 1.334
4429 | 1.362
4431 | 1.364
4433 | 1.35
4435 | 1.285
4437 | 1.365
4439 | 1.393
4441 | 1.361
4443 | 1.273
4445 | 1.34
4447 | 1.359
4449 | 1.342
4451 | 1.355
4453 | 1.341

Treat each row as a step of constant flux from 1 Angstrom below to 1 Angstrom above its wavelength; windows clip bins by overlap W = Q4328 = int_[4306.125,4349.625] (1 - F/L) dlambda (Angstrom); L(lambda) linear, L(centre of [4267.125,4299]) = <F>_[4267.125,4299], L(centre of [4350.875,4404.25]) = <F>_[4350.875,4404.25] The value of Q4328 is 2.8 Angstrom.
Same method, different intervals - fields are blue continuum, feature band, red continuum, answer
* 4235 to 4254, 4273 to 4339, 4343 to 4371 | 1.2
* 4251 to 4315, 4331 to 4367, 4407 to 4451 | 2.2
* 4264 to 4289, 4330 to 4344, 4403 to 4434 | 2.3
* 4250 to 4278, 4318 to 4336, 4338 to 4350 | -2.6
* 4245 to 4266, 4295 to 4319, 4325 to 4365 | 0.1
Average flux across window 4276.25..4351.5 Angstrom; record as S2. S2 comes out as 1.27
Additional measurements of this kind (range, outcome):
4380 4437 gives 1.35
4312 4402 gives 1.31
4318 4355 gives 1.24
